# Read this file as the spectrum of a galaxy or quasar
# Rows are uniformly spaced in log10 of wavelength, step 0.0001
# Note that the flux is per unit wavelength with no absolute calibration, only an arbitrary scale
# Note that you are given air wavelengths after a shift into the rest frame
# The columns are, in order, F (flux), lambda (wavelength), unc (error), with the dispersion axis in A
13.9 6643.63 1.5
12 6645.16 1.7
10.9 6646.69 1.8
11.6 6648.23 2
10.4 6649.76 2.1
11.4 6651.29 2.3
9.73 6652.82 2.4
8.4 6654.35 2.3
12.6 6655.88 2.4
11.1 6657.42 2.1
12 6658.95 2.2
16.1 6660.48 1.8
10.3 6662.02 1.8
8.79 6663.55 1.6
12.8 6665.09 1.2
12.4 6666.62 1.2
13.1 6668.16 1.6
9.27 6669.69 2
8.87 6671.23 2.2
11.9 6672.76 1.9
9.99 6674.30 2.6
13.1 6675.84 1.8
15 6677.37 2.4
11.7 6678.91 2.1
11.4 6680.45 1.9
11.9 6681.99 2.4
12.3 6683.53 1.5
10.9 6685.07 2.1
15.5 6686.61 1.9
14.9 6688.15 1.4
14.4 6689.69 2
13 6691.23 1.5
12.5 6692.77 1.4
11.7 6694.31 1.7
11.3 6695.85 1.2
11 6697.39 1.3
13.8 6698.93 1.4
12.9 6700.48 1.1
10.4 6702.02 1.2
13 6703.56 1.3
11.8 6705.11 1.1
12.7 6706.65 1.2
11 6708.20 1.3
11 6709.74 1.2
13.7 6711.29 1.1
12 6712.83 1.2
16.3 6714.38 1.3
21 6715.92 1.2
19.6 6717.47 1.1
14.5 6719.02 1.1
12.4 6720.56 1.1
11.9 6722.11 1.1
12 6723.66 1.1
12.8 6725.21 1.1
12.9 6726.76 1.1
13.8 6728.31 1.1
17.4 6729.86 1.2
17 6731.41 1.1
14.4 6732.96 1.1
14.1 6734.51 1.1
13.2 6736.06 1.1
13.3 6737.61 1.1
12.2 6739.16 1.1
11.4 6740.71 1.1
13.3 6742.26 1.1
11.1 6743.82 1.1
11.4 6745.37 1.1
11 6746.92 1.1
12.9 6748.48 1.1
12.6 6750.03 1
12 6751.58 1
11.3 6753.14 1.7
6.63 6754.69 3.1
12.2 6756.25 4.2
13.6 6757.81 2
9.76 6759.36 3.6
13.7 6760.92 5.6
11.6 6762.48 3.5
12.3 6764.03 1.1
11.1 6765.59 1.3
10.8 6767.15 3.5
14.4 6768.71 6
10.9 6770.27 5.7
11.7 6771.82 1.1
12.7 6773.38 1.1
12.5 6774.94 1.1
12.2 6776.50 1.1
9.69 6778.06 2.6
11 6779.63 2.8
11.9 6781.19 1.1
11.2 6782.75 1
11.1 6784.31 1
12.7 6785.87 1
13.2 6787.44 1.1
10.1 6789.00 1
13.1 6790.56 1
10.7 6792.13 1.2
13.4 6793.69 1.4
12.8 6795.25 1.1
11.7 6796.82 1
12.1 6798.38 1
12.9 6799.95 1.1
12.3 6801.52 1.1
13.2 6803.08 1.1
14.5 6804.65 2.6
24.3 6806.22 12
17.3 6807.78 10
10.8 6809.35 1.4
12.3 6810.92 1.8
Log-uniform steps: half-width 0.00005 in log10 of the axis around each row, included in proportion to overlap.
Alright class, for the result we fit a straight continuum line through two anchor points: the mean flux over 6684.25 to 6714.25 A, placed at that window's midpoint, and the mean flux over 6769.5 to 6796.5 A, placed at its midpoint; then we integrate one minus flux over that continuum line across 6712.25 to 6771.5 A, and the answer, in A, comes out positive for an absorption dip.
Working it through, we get -3.9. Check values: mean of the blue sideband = 12.6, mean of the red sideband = 11.8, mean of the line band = 13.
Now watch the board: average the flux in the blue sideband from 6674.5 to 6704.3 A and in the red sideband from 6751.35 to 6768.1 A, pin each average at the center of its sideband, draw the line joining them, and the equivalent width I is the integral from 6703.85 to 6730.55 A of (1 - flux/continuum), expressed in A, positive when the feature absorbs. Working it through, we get -3.9 A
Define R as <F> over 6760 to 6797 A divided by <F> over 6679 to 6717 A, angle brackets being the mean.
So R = 0.92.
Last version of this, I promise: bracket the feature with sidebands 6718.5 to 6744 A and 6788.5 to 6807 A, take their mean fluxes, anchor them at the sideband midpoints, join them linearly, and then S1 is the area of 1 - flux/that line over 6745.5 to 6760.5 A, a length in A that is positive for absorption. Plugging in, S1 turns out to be 2.30 A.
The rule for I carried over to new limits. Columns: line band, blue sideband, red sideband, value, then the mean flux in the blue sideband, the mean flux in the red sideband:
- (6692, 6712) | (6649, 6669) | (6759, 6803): -0.7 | 11.5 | 12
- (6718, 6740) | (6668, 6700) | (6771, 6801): -3.0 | 12.3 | 11.9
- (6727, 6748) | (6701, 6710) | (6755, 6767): -2.8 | 11.7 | 11.8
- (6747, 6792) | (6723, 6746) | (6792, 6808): 6.7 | 13.4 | 14.1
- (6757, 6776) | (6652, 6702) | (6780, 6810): 1.1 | 12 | 13.1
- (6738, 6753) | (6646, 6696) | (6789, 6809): 1.2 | 11.9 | 13.8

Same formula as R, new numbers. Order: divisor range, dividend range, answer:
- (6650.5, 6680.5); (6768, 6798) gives 1.04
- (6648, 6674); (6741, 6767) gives 1.04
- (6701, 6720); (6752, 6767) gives 0.82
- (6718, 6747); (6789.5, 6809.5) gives 1.04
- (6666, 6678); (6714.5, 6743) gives 1.23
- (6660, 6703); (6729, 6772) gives 1.02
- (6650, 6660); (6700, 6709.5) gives 1.08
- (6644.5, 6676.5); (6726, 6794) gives 1.09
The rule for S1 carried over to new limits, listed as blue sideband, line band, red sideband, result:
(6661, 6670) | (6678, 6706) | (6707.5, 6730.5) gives 0.5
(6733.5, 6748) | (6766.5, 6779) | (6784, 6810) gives 1.0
